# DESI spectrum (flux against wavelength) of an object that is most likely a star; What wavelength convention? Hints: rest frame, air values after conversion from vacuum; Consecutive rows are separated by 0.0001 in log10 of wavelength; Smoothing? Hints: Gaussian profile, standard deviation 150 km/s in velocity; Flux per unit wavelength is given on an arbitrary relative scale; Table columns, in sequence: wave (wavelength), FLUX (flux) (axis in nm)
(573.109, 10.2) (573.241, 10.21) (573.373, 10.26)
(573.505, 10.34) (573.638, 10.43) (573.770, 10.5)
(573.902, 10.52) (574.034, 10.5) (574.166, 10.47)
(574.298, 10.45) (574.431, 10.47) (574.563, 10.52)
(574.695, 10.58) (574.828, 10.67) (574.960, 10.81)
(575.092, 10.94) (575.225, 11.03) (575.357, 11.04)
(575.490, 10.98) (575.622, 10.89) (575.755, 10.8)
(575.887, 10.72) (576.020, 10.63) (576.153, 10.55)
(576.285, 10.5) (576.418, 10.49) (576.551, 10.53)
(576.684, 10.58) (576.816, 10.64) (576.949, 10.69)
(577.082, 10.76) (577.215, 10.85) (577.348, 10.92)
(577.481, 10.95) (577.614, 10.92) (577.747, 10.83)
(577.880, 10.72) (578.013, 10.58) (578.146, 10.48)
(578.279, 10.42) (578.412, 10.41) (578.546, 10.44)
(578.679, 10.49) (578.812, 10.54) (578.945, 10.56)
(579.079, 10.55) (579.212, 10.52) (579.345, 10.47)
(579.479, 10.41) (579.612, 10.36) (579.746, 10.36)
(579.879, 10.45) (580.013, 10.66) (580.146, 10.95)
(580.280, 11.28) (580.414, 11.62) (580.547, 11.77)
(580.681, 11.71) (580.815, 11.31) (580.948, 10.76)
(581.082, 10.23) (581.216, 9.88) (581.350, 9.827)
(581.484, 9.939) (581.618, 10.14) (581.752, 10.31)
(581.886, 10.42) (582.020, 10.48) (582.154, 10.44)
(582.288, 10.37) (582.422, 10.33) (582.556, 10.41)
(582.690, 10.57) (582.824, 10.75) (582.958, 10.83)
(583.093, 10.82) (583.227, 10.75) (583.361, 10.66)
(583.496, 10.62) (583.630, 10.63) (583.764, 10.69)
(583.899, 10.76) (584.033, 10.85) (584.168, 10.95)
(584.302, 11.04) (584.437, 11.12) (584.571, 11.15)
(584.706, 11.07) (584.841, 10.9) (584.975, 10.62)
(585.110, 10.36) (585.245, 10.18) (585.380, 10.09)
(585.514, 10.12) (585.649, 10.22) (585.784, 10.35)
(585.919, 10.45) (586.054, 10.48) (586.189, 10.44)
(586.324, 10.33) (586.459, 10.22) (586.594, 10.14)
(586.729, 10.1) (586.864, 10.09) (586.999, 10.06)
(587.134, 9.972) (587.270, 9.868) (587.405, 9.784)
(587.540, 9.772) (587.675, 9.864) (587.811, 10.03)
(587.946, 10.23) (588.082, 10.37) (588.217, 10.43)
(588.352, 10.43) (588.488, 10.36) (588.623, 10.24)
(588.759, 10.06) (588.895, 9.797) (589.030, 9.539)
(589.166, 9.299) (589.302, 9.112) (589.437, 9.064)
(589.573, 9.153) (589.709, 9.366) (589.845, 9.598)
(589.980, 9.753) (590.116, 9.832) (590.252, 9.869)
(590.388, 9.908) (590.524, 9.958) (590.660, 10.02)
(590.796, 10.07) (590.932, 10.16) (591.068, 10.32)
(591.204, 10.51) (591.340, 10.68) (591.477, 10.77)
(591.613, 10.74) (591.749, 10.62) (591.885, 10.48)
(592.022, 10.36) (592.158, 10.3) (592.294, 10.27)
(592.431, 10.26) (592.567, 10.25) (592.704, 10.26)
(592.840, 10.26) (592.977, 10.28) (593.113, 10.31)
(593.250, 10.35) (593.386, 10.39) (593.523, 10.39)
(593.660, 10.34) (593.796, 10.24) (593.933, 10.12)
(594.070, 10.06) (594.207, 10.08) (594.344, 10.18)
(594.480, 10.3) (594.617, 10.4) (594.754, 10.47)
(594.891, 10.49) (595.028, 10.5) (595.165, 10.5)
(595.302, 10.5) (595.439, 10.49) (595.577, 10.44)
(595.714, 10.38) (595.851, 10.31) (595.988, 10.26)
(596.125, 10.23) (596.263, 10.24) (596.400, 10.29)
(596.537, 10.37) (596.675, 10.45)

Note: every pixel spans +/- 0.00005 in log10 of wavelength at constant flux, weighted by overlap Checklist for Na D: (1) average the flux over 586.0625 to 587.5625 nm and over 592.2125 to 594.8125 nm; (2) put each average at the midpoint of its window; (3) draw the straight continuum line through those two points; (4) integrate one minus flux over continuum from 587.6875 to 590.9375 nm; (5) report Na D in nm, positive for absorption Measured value 0.10 nm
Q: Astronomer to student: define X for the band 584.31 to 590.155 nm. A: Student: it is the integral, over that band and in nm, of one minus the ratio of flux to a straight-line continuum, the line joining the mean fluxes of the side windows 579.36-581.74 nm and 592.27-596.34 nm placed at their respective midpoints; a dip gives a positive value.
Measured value 0.22 nm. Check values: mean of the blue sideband 10.7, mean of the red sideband 10.3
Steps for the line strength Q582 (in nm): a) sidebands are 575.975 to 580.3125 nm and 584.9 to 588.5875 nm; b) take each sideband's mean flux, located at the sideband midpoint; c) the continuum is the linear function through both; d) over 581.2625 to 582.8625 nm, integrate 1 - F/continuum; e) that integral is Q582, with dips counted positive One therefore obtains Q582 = 0.02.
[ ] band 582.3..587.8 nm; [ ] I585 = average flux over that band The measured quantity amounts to 10.5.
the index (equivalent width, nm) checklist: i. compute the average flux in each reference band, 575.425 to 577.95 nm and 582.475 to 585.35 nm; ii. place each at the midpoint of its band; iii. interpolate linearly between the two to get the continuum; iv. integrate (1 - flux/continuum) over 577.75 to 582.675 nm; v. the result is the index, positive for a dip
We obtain 0.074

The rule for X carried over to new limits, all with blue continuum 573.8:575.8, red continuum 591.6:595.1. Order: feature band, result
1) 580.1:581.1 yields -0.06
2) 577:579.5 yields 0.00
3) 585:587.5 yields 0.07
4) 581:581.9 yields 0.04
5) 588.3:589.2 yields 0.04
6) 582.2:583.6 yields -0.01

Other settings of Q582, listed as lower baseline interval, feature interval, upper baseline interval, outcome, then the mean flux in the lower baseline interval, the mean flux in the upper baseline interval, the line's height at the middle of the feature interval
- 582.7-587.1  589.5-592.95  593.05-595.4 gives 0.08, 10.6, 10.3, 10.4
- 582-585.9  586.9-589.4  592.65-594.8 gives 0.13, 10.6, 10.3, 10.5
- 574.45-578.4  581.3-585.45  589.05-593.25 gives -0.07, 10.7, 10.1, 10.4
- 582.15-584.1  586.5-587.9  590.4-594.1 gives 0.07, 10.6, 10.3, 10.5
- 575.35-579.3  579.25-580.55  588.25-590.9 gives -0.04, 10.7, 9.77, 10.5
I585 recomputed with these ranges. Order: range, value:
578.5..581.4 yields 10.7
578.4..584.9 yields 10.7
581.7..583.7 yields 10.6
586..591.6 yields 10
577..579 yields 10.7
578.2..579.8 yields 10.5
